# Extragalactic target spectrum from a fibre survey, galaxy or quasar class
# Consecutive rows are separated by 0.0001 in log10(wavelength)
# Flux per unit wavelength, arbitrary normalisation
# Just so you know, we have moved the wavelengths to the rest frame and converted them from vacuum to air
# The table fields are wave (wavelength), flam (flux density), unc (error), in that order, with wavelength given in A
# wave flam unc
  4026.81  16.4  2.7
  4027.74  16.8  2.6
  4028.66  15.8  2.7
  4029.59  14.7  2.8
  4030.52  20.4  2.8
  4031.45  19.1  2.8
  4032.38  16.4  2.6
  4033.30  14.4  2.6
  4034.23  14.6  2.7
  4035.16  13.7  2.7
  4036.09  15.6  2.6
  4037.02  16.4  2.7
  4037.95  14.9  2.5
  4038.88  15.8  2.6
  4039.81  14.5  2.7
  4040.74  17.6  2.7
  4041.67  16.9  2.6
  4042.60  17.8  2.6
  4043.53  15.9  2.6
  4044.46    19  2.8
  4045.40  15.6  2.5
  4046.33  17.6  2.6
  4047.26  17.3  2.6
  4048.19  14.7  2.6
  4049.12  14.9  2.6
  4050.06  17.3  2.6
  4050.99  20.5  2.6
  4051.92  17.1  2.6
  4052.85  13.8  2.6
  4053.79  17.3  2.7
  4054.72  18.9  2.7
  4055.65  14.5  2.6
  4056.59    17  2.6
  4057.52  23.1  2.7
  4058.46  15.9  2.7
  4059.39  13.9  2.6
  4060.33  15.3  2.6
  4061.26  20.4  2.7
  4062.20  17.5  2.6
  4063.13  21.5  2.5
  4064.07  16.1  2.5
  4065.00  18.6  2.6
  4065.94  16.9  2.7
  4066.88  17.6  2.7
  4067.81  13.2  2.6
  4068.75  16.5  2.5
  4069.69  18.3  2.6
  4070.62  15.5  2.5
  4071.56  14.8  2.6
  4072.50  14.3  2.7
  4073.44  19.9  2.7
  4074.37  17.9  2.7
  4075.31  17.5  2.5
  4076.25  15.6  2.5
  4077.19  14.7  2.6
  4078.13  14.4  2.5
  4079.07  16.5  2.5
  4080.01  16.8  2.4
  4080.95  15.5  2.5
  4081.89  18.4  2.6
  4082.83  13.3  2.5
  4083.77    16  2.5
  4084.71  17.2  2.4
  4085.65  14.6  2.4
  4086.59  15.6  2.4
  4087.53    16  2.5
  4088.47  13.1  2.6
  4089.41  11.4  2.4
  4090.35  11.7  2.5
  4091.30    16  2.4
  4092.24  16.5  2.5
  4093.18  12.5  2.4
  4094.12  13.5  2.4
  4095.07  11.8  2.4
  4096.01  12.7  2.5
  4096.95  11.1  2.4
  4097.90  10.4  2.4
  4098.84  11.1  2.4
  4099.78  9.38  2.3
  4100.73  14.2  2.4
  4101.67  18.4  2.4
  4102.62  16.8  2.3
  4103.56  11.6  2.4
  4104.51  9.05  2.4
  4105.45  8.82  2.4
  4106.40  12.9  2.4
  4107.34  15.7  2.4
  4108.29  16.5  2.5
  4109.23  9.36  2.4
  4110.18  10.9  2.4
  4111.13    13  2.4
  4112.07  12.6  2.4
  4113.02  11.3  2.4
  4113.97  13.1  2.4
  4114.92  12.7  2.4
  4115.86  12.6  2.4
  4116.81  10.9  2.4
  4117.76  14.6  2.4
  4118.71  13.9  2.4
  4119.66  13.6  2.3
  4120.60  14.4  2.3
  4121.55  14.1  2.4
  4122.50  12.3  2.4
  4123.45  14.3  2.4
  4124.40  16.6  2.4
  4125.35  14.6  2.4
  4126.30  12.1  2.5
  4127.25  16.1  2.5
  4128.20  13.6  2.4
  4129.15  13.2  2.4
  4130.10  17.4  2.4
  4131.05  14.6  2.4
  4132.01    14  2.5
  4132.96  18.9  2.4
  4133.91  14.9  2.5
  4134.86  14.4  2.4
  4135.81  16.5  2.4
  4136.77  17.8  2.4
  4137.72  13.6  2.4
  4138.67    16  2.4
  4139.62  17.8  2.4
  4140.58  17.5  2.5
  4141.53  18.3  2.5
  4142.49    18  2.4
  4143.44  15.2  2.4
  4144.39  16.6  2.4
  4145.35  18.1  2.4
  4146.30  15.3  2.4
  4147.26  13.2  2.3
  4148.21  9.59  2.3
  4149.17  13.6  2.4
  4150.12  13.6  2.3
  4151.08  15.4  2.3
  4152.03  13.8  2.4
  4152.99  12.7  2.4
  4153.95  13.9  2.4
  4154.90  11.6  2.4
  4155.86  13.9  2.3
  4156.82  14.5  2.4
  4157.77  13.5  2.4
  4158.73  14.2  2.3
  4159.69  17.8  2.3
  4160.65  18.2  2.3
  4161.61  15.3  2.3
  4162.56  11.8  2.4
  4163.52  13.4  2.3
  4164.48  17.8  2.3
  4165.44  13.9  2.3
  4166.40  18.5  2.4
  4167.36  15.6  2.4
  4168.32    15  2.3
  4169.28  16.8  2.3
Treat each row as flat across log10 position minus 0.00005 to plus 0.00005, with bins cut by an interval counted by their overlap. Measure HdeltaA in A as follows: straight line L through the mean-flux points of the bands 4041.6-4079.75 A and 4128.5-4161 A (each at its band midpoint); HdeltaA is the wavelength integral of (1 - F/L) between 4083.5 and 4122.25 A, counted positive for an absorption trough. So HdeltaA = 6.9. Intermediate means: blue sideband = 16.9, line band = 13.2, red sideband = 15.2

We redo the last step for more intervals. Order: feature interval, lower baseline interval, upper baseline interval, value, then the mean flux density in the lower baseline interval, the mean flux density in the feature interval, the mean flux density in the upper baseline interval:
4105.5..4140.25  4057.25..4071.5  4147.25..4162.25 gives 2.3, 17.2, 14.1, 14.1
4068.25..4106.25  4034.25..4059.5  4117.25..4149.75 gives 3.5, 16.6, 14.5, 15.1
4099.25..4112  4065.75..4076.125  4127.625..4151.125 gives 2.6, 16.5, 12.8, 15.5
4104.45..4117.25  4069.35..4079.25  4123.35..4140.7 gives 2.9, 16.3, 12.2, 15.4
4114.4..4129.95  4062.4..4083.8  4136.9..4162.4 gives 1.8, 16.5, 13.8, 15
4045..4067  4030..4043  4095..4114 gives -3.0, 16.3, 17.2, 12.4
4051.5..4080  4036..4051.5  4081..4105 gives -2.8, 16.6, 16.8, 13.7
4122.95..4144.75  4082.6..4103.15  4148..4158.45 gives -3.6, 13.8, 15.7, 13.4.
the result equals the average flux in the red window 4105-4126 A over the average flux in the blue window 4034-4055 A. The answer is 0.8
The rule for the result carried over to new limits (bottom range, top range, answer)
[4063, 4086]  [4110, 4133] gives 0.84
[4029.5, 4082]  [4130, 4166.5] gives 0.91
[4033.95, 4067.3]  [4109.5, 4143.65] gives 0.86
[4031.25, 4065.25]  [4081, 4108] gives 0.81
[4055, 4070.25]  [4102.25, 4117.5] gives 0.72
